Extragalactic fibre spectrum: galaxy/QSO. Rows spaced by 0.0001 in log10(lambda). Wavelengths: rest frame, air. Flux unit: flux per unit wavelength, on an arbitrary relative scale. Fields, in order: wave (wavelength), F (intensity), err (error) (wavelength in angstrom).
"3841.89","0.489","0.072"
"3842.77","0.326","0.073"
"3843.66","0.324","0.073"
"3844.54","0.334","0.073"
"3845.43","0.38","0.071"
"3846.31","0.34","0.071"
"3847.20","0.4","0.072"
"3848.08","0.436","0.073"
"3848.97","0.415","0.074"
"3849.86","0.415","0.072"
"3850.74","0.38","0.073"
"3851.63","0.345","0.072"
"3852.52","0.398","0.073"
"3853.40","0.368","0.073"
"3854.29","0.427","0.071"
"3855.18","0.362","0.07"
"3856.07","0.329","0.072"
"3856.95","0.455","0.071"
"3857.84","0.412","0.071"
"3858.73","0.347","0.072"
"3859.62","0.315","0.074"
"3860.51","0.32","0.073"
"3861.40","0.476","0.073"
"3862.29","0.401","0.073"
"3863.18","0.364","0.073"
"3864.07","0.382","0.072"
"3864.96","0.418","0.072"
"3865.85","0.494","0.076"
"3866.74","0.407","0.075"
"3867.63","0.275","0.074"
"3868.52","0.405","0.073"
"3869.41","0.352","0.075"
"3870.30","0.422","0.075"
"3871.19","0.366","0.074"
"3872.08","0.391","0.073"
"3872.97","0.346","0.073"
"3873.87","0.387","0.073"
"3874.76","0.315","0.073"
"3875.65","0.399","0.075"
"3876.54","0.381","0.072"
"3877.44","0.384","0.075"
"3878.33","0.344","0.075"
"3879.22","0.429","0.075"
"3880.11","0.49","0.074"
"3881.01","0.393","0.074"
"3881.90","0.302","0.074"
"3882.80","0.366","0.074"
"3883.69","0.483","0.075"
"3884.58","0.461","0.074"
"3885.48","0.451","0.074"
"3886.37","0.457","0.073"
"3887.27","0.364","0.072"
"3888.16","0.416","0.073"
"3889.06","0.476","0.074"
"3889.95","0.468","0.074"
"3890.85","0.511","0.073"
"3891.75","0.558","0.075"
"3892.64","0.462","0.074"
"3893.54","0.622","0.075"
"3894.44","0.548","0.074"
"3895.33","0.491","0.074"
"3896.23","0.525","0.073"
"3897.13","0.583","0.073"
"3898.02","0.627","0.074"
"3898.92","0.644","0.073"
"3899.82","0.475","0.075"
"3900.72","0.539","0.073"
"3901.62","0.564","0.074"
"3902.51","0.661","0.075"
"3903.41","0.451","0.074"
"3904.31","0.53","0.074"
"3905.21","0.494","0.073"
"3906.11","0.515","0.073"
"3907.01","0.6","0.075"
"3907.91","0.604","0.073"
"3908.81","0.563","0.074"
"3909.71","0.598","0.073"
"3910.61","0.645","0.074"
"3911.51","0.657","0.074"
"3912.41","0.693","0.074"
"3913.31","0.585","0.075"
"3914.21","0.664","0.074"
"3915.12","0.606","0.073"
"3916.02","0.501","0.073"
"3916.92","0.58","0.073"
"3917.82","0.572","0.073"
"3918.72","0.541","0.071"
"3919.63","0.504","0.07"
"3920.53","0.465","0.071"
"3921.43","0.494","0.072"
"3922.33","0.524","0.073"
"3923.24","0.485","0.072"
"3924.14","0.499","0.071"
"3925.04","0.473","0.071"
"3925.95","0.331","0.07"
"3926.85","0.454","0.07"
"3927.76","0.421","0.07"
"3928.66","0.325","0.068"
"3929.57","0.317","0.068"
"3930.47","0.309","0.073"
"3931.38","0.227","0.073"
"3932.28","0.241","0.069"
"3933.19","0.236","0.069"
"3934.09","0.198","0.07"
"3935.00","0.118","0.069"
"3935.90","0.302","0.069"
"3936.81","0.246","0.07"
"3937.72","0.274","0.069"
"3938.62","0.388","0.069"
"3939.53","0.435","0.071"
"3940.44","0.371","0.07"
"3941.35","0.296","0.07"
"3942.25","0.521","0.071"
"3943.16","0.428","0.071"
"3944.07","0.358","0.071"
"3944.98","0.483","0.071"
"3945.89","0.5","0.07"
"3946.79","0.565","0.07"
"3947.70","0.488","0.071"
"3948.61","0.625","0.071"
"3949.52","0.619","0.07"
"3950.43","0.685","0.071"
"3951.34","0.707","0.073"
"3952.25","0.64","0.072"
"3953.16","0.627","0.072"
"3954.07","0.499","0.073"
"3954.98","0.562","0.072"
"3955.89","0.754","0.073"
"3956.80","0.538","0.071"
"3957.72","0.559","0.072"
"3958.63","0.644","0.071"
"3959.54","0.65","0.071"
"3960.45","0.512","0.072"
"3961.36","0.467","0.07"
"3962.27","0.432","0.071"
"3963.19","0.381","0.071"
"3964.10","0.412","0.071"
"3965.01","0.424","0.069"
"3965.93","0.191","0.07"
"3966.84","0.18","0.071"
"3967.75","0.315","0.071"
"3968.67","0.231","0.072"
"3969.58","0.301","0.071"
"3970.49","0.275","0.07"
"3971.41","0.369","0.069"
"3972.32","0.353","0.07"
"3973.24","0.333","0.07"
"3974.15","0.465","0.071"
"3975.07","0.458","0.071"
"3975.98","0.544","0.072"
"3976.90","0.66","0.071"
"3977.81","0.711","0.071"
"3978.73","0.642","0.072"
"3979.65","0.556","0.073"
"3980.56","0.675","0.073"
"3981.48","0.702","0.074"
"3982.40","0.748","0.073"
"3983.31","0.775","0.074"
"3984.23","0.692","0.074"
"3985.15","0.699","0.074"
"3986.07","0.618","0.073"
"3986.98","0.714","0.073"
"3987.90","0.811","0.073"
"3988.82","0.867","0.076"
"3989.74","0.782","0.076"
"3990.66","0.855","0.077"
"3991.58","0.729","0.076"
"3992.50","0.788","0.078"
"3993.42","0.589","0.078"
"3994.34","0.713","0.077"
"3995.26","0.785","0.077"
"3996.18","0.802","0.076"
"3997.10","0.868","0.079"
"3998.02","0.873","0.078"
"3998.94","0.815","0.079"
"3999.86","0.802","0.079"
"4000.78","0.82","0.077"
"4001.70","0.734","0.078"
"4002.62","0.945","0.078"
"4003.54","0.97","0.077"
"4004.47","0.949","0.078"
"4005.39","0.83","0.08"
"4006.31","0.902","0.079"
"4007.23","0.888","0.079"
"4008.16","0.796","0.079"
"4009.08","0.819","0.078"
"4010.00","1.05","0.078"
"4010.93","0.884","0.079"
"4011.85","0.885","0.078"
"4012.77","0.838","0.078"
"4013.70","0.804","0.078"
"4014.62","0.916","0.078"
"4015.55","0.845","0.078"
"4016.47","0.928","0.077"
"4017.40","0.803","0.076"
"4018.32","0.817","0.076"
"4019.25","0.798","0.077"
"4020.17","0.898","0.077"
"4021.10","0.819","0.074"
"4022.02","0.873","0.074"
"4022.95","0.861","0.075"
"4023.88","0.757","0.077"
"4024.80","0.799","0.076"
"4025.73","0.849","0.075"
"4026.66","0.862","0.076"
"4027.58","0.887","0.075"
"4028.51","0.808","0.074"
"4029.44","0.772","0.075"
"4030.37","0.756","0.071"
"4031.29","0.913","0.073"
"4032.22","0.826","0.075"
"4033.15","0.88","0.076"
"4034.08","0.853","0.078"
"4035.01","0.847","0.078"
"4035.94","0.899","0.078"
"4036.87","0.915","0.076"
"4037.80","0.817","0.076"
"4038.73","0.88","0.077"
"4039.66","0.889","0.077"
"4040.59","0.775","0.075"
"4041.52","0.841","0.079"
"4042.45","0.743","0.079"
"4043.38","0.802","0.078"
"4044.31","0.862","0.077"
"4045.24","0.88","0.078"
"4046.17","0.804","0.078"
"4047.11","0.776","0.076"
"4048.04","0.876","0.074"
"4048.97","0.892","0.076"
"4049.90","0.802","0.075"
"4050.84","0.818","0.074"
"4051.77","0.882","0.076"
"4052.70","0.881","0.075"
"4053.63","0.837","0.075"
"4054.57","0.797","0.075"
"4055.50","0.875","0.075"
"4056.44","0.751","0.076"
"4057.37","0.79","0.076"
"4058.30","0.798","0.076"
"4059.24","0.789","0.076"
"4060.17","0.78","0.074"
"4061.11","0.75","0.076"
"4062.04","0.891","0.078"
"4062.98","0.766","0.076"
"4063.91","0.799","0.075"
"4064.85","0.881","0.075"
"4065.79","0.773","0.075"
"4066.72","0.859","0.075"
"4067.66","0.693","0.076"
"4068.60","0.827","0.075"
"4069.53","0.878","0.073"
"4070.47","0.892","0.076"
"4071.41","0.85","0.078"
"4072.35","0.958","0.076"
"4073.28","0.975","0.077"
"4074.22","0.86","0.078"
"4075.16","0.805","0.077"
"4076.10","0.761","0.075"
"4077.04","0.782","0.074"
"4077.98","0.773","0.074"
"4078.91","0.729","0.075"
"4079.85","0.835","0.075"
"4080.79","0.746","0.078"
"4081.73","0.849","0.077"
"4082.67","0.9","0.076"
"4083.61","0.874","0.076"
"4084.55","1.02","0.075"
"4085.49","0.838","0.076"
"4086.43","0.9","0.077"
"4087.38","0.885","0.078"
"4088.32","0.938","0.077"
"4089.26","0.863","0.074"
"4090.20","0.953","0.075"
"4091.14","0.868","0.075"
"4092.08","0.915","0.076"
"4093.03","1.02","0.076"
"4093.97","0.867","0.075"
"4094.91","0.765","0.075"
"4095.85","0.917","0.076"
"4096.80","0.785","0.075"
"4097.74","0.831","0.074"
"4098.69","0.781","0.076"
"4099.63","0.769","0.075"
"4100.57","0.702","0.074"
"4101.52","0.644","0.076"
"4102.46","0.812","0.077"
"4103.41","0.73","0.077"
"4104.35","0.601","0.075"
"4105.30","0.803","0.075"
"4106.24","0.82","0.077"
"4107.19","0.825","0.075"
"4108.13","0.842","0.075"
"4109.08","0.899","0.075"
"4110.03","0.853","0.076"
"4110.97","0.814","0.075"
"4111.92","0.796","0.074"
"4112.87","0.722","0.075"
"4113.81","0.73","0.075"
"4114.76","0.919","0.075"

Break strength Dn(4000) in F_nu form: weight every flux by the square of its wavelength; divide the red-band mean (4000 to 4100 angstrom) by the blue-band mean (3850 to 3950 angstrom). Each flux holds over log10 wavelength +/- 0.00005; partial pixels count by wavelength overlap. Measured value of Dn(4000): 2.0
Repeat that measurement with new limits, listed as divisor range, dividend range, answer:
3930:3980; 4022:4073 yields 1.97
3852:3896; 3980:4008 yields 2.04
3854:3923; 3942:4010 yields 1.38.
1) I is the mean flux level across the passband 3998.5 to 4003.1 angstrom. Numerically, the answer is 0.825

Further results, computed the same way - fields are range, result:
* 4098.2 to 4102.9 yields 0.741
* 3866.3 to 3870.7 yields 0.372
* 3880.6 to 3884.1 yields 0.385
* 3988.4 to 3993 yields 0.801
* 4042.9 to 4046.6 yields 0.838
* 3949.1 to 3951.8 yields 0.671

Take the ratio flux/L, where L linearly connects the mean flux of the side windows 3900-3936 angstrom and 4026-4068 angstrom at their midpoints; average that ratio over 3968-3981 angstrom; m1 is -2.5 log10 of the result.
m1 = 0.33 mag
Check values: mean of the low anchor 0.479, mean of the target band 0.467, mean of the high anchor 0.829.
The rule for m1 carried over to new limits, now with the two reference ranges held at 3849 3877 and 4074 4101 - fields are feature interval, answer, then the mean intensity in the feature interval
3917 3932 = 0.167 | 0.435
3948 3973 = 0.209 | 0.478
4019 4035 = -0.162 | 0.837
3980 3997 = -0.158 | 0.743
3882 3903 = -0.143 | 0.508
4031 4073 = -0.086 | 0.836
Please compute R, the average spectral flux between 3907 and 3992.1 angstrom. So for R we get 0.507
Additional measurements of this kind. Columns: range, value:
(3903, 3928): 0.538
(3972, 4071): 0.799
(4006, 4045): 0.849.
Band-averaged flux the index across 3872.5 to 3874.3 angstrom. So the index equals 0.365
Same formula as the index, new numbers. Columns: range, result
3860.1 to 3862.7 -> 0.4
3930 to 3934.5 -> 0.243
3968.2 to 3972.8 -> 0.306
